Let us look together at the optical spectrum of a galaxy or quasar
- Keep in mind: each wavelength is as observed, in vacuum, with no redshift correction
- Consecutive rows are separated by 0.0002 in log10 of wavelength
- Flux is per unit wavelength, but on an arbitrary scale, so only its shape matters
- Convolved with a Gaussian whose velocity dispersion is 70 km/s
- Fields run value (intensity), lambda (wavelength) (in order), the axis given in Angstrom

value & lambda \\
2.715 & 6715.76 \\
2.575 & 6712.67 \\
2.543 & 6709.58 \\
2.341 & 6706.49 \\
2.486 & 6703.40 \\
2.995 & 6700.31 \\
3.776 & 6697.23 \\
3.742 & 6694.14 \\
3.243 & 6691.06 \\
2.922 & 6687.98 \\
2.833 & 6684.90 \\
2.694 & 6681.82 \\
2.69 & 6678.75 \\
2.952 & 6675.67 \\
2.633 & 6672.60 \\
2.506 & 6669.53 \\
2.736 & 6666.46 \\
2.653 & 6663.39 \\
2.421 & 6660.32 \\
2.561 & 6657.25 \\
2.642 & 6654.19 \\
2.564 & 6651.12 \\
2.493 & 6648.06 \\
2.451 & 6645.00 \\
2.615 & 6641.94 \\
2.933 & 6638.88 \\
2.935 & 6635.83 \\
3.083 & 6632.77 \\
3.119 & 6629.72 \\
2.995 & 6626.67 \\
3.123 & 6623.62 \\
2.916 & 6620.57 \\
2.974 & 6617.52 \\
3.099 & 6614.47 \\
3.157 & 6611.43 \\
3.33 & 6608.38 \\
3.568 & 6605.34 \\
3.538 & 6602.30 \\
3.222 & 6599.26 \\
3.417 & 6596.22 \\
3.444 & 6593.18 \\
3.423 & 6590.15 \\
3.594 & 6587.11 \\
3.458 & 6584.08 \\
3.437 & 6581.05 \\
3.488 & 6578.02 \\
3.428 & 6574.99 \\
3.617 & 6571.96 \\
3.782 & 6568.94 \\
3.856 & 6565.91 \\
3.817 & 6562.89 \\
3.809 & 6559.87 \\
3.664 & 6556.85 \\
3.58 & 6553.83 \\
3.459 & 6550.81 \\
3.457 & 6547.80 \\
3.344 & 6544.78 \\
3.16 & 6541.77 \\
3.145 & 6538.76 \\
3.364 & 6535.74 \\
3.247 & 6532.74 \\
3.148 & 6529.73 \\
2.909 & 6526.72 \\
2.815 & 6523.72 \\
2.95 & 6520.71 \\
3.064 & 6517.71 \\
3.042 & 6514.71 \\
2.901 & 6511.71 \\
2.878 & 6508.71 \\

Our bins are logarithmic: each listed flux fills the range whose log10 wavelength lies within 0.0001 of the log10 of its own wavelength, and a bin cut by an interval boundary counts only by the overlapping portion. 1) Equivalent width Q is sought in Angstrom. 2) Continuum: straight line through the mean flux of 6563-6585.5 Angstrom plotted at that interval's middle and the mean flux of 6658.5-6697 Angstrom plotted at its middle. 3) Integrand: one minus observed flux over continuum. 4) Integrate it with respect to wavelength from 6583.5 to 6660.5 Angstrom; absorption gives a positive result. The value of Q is 5.2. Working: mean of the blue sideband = 3.6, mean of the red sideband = 2.87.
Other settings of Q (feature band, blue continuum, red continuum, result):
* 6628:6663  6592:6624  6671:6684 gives 3.21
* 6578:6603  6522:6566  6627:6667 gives -2.99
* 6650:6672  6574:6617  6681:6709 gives 3.82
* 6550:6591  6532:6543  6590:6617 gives -4.03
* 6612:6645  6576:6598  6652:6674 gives 0.30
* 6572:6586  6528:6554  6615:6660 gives -1.64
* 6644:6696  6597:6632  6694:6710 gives 4.62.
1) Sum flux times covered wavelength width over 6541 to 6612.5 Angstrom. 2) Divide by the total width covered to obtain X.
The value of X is 3.51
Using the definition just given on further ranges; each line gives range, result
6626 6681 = 2.72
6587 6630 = 3.25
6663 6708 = 2.89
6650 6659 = 2.58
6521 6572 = 3.41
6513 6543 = 3.08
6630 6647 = 2.82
